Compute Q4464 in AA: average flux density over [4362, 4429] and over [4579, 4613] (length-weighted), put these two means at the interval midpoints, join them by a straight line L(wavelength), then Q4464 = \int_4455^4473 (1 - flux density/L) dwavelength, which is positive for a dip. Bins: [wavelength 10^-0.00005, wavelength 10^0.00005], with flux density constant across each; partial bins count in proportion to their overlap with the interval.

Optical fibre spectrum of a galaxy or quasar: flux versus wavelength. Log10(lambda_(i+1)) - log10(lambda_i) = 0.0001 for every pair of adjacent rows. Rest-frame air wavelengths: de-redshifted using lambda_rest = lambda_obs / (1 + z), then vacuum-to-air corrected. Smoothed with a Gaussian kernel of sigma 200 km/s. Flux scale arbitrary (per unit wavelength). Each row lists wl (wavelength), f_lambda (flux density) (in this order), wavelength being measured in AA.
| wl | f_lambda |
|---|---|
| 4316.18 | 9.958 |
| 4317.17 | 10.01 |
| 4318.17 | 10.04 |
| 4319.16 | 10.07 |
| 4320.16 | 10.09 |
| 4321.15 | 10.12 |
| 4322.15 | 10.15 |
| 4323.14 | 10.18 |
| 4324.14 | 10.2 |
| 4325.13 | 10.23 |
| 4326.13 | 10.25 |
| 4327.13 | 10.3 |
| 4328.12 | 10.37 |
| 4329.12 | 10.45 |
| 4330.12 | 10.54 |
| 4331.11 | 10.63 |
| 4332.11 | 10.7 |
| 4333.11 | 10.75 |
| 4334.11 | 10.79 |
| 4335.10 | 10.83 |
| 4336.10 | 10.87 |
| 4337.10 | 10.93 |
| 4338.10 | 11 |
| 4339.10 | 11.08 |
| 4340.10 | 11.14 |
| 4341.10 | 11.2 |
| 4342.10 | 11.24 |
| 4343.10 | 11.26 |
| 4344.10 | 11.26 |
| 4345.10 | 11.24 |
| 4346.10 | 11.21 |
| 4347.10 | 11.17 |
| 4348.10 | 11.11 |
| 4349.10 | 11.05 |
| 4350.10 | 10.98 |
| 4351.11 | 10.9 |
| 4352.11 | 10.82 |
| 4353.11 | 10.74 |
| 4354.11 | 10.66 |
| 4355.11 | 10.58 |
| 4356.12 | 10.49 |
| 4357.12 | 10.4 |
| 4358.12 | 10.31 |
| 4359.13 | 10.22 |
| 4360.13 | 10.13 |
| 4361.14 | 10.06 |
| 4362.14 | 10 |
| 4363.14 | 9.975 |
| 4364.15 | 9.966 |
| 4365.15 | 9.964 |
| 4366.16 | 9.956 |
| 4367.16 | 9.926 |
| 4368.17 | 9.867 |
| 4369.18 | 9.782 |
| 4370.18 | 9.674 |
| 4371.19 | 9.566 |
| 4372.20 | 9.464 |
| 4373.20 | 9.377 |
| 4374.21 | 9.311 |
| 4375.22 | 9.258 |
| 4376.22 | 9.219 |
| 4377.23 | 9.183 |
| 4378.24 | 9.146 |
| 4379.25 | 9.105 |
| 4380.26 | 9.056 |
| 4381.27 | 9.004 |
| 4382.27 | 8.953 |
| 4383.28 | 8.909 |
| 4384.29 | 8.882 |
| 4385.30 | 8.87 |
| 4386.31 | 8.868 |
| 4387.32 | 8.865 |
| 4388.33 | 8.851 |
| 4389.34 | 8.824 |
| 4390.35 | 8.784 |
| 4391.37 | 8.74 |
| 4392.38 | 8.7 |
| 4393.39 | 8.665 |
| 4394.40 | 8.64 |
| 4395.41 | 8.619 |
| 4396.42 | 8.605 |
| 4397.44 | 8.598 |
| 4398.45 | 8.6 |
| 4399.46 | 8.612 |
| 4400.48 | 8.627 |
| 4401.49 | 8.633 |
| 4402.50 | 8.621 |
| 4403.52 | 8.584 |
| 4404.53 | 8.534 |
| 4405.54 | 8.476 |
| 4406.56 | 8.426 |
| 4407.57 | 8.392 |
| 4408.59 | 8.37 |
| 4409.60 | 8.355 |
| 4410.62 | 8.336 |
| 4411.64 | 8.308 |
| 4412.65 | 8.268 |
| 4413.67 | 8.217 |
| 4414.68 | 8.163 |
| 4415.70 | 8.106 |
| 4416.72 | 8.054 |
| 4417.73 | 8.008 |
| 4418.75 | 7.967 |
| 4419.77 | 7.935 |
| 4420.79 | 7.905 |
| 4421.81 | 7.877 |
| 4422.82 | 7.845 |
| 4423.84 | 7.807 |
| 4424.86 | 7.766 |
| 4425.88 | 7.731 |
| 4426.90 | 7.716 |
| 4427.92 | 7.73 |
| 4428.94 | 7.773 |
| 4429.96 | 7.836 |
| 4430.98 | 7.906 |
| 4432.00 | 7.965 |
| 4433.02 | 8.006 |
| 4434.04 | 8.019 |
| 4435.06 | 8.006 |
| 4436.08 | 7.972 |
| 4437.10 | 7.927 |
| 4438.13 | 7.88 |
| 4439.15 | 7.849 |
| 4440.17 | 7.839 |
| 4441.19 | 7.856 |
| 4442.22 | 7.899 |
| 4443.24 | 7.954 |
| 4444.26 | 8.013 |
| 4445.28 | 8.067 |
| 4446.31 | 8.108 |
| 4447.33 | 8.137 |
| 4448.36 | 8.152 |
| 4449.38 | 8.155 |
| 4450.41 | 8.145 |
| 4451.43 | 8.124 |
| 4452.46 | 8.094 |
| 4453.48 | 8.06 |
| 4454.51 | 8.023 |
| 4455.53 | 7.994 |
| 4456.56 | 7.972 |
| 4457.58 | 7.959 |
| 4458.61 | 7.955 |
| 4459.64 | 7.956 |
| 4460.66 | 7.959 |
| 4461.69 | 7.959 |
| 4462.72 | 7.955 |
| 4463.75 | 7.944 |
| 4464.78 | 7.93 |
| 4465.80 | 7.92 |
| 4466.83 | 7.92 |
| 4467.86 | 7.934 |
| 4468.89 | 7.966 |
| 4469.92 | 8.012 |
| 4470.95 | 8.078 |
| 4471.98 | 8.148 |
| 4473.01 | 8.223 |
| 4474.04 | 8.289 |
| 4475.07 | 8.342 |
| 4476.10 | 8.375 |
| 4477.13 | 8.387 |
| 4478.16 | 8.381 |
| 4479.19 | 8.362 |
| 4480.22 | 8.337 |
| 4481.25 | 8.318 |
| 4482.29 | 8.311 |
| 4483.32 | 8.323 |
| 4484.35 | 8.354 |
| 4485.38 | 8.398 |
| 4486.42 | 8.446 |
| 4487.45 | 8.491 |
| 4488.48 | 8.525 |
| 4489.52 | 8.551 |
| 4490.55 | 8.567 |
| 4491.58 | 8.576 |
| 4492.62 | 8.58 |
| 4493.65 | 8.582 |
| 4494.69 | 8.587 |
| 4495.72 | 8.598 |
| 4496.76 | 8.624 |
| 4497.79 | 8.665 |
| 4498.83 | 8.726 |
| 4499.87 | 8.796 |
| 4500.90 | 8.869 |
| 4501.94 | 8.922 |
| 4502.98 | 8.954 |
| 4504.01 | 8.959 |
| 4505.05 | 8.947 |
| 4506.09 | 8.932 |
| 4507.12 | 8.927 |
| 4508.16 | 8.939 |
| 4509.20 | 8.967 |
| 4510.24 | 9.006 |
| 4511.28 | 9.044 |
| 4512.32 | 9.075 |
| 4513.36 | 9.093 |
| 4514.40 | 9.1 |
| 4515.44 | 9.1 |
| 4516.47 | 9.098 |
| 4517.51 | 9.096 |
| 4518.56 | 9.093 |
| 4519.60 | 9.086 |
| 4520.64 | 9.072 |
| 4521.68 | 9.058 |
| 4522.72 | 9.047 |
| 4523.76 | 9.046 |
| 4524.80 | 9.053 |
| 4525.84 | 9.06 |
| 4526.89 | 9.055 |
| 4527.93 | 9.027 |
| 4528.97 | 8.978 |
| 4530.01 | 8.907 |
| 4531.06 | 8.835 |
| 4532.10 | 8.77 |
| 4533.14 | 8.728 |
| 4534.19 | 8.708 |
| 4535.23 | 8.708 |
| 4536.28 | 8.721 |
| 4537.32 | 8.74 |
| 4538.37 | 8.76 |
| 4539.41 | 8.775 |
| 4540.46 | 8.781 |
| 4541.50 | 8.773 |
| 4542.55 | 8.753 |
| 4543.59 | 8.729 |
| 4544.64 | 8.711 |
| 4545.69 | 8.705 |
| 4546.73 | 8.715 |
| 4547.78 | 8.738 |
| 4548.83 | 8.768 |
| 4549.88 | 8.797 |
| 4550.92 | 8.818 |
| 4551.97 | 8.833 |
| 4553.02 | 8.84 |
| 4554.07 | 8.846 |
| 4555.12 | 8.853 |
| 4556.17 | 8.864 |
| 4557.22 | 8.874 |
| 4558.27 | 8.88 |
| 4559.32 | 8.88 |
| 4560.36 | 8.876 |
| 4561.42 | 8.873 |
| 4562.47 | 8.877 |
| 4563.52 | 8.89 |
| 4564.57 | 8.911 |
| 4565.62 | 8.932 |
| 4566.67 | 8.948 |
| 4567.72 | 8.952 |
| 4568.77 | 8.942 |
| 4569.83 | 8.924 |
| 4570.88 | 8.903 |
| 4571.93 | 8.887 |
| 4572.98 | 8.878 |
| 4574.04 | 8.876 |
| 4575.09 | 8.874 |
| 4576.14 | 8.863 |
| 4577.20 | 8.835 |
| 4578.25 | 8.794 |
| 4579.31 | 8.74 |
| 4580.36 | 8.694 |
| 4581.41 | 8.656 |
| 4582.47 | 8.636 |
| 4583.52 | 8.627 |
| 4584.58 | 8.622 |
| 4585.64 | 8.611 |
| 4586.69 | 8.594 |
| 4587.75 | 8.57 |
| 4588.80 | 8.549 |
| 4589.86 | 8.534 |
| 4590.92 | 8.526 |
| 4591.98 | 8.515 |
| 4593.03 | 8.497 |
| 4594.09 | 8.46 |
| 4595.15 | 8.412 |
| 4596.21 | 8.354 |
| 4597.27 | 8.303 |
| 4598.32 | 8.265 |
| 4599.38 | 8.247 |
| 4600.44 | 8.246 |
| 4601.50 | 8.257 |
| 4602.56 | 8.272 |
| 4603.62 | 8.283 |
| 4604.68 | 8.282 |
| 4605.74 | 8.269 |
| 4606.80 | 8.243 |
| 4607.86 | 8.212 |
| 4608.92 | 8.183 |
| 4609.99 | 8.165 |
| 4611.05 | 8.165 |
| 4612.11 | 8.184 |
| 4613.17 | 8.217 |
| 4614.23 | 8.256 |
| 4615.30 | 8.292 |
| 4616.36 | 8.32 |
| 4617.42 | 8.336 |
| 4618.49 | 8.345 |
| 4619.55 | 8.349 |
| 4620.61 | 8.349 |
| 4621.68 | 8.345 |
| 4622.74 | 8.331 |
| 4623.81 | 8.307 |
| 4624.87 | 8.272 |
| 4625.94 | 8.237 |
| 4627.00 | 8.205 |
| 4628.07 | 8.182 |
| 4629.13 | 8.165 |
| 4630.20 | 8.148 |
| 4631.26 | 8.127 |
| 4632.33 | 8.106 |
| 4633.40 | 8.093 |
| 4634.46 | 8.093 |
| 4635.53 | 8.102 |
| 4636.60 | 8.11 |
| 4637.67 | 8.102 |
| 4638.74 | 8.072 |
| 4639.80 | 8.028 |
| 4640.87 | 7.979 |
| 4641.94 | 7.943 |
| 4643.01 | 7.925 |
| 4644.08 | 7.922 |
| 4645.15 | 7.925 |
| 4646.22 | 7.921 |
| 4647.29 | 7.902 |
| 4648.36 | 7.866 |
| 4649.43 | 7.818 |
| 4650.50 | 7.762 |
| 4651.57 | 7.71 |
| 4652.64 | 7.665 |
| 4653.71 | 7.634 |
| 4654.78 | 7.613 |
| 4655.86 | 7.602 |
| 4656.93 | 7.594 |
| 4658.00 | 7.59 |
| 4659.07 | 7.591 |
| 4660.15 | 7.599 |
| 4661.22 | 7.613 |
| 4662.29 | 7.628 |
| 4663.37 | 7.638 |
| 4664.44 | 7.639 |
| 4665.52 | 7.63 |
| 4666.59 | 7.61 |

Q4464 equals 1.3 AA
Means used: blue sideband 8.73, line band 7.98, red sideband 8.41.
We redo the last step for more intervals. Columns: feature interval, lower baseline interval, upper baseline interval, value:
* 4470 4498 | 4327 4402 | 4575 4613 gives 2.2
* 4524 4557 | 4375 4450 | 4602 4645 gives -2.3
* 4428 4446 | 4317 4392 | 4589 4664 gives 3.0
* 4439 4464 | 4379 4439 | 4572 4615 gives 1.1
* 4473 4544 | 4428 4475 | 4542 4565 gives -2.5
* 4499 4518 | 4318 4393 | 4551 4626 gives 0.2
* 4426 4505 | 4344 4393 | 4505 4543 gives 9.0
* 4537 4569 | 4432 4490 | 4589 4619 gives -2.3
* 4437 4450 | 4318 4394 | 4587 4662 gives 2.0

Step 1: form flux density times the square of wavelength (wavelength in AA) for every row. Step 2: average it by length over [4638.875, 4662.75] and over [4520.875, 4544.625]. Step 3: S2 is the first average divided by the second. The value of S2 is 0.92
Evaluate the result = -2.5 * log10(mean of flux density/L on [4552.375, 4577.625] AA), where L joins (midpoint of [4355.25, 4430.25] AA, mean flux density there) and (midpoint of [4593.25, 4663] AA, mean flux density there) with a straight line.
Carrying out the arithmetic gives -0.08 mag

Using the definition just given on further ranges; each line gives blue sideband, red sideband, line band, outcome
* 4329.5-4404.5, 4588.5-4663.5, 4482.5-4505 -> 0.04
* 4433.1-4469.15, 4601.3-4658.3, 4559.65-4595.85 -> -0.09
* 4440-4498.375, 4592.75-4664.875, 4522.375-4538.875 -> -0.09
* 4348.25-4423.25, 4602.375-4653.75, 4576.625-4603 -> -0.03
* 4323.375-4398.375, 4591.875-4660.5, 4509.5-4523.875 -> -0.02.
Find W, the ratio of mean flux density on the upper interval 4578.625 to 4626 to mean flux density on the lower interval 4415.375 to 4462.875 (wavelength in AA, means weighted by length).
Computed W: 1.05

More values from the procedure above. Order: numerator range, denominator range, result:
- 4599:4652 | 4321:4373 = 0.77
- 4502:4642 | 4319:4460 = 0.94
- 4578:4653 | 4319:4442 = 0.89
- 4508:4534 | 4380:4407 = 1.03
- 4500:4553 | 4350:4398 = 0.94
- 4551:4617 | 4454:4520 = 1.01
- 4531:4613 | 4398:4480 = 1.07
